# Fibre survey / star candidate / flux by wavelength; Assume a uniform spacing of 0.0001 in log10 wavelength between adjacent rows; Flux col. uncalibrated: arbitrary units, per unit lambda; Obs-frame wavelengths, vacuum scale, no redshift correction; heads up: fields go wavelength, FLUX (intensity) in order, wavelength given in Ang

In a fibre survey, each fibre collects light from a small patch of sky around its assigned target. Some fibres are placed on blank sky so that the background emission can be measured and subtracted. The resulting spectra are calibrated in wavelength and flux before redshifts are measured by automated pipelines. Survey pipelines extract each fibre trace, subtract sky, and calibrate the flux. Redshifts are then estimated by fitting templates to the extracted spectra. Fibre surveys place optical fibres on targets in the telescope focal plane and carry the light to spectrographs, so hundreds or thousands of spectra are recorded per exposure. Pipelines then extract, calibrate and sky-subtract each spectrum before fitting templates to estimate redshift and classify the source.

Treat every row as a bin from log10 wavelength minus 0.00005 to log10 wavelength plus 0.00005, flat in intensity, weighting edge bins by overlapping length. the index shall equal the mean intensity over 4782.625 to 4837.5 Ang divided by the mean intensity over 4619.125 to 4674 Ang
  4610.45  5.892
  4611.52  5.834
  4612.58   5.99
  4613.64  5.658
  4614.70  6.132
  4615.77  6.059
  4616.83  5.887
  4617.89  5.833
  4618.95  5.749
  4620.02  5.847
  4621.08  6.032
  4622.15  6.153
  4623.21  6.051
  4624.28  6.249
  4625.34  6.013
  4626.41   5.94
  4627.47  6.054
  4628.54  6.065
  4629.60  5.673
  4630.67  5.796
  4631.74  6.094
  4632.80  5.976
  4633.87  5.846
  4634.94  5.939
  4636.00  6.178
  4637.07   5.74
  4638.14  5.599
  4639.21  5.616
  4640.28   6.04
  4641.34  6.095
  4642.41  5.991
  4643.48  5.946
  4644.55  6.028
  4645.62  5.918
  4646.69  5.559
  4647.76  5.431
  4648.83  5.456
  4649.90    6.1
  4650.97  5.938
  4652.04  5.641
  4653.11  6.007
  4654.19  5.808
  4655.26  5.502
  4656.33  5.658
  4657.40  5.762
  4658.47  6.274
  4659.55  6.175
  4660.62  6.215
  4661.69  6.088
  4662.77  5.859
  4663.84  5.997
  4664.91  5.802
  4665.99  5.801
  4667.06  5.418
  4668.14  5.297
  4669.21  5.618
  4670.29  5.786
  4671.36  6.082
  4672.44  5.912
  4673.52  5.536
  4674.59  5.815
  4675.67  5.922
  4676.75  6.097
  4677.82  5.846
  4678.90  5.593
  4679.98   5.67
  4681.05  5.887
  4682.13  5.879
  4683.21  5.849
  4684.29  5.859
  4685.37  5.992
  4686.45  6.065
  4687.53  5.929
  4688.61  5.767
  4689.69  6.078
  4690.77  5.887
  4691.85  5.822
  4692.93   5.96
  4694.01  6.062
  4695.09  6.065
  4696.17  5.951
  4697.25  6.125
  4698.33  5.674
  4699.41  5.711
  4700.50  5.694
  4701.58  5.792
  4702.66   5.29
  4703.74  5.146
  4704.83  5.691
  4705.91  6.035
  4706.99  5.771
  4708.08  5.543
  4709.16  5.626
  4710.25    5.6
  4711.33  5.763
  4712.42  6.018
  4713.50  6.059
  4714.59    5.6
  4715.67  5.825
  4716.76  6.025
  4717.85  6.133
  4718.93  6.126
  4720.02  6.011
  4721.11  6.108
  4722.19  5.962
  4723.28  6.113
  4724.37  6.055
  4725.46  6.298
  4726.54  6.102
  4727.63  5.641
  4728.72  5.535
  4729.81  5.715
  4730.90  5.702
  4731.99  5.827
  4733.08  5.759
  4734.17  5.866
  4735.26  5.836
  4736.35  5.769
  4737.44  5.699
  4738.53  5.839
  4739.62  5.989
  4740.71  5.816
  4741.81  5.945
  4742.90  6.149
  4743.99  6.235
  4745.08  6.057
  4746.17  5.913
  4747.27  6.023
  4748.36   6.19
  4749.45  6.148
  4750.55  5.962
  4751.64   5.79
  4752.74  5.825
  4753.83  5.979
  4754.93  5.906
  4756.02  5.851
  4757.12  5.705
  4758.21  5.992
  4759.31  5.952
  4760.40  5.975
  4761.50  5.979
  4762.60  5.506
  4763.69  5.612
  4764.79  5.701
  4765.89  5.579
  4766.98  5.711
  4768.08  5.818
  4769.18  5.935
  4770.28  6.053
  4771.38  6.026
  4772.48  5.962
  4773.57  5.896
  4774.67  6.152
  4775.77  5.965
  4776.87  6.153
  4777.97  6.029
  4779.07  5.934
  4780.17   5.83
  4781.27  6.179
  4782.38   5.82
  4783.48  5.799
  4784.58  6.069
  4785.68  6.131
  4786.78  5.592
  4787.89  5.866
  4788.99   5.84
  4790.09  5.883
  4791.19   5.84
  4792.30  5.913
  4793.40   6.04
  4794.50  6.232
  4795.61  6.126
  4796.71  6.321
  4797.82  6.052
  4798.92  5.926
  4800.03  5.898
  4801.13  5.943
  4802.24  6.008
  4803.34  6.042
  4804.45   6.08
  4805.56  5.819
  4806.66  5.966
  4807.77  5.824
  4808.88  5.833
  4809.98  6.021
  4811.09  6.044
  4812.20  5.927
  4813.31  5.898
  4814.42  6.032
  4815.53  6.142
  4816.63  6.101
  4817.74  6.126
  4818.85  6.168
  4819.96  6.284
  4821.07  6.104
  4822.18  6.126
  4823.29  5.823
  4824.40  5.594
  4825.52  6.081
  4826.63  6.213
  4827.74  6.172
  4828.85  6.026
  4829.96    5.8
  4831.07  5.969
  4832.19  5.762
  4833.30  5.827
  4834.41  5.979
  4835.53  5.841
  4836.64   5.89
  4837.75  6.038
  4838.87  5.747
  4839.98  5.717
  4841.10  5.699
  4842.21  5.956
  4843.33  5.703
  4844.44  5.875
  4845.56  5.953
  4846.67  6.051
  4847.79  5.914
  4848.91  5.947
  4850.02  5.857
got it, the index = 1.0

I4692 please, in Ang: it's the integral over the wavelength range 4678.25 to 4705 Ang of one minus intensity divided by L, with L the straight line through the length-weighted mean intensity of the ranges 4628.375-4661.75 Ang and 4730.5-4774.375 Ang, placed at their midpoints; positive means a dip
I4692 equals 0.3 Ang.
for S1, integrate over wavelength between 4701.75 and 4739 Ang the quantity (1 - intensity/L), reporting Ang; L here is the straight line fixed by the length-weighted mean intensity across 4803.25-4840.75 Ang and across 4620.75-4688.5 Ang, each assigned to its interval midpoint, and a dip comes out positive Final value 0.53 Ang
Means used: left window 5.87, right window 5.97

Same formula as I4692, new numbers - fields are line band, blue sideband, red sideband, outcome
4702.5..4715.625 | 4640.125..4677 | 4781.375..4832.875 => 0.4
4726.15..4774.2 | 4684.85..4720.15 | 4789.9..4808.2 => 0.4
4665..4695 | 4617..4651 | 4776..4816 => 0.5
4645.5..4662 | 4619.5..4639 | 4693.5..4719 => 0.2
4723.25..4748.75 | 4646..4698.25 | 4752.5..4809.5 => -0.1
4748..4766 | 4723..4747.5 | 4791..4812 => 0.2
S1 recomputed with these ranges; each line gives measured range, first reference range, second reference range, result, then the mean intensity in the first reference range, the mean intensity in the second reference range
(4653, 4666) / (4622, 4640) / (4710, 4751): 0.03 Ang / 5.94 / 5.93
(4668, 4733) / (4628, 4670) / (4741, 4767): 0.33 Ang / 5.84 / 5.91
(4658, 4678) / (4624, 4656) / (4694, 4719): -0.10 Ang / 5.87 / 5.79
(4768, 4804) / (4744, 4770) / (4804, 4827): -0.22 Ang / 5.88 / 6.01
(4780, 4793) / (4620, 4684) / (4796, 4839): 0.14 Ang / 5.87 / 5.99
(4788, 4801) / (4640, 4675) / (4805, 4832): -0.05 Ang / 5.83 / 6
